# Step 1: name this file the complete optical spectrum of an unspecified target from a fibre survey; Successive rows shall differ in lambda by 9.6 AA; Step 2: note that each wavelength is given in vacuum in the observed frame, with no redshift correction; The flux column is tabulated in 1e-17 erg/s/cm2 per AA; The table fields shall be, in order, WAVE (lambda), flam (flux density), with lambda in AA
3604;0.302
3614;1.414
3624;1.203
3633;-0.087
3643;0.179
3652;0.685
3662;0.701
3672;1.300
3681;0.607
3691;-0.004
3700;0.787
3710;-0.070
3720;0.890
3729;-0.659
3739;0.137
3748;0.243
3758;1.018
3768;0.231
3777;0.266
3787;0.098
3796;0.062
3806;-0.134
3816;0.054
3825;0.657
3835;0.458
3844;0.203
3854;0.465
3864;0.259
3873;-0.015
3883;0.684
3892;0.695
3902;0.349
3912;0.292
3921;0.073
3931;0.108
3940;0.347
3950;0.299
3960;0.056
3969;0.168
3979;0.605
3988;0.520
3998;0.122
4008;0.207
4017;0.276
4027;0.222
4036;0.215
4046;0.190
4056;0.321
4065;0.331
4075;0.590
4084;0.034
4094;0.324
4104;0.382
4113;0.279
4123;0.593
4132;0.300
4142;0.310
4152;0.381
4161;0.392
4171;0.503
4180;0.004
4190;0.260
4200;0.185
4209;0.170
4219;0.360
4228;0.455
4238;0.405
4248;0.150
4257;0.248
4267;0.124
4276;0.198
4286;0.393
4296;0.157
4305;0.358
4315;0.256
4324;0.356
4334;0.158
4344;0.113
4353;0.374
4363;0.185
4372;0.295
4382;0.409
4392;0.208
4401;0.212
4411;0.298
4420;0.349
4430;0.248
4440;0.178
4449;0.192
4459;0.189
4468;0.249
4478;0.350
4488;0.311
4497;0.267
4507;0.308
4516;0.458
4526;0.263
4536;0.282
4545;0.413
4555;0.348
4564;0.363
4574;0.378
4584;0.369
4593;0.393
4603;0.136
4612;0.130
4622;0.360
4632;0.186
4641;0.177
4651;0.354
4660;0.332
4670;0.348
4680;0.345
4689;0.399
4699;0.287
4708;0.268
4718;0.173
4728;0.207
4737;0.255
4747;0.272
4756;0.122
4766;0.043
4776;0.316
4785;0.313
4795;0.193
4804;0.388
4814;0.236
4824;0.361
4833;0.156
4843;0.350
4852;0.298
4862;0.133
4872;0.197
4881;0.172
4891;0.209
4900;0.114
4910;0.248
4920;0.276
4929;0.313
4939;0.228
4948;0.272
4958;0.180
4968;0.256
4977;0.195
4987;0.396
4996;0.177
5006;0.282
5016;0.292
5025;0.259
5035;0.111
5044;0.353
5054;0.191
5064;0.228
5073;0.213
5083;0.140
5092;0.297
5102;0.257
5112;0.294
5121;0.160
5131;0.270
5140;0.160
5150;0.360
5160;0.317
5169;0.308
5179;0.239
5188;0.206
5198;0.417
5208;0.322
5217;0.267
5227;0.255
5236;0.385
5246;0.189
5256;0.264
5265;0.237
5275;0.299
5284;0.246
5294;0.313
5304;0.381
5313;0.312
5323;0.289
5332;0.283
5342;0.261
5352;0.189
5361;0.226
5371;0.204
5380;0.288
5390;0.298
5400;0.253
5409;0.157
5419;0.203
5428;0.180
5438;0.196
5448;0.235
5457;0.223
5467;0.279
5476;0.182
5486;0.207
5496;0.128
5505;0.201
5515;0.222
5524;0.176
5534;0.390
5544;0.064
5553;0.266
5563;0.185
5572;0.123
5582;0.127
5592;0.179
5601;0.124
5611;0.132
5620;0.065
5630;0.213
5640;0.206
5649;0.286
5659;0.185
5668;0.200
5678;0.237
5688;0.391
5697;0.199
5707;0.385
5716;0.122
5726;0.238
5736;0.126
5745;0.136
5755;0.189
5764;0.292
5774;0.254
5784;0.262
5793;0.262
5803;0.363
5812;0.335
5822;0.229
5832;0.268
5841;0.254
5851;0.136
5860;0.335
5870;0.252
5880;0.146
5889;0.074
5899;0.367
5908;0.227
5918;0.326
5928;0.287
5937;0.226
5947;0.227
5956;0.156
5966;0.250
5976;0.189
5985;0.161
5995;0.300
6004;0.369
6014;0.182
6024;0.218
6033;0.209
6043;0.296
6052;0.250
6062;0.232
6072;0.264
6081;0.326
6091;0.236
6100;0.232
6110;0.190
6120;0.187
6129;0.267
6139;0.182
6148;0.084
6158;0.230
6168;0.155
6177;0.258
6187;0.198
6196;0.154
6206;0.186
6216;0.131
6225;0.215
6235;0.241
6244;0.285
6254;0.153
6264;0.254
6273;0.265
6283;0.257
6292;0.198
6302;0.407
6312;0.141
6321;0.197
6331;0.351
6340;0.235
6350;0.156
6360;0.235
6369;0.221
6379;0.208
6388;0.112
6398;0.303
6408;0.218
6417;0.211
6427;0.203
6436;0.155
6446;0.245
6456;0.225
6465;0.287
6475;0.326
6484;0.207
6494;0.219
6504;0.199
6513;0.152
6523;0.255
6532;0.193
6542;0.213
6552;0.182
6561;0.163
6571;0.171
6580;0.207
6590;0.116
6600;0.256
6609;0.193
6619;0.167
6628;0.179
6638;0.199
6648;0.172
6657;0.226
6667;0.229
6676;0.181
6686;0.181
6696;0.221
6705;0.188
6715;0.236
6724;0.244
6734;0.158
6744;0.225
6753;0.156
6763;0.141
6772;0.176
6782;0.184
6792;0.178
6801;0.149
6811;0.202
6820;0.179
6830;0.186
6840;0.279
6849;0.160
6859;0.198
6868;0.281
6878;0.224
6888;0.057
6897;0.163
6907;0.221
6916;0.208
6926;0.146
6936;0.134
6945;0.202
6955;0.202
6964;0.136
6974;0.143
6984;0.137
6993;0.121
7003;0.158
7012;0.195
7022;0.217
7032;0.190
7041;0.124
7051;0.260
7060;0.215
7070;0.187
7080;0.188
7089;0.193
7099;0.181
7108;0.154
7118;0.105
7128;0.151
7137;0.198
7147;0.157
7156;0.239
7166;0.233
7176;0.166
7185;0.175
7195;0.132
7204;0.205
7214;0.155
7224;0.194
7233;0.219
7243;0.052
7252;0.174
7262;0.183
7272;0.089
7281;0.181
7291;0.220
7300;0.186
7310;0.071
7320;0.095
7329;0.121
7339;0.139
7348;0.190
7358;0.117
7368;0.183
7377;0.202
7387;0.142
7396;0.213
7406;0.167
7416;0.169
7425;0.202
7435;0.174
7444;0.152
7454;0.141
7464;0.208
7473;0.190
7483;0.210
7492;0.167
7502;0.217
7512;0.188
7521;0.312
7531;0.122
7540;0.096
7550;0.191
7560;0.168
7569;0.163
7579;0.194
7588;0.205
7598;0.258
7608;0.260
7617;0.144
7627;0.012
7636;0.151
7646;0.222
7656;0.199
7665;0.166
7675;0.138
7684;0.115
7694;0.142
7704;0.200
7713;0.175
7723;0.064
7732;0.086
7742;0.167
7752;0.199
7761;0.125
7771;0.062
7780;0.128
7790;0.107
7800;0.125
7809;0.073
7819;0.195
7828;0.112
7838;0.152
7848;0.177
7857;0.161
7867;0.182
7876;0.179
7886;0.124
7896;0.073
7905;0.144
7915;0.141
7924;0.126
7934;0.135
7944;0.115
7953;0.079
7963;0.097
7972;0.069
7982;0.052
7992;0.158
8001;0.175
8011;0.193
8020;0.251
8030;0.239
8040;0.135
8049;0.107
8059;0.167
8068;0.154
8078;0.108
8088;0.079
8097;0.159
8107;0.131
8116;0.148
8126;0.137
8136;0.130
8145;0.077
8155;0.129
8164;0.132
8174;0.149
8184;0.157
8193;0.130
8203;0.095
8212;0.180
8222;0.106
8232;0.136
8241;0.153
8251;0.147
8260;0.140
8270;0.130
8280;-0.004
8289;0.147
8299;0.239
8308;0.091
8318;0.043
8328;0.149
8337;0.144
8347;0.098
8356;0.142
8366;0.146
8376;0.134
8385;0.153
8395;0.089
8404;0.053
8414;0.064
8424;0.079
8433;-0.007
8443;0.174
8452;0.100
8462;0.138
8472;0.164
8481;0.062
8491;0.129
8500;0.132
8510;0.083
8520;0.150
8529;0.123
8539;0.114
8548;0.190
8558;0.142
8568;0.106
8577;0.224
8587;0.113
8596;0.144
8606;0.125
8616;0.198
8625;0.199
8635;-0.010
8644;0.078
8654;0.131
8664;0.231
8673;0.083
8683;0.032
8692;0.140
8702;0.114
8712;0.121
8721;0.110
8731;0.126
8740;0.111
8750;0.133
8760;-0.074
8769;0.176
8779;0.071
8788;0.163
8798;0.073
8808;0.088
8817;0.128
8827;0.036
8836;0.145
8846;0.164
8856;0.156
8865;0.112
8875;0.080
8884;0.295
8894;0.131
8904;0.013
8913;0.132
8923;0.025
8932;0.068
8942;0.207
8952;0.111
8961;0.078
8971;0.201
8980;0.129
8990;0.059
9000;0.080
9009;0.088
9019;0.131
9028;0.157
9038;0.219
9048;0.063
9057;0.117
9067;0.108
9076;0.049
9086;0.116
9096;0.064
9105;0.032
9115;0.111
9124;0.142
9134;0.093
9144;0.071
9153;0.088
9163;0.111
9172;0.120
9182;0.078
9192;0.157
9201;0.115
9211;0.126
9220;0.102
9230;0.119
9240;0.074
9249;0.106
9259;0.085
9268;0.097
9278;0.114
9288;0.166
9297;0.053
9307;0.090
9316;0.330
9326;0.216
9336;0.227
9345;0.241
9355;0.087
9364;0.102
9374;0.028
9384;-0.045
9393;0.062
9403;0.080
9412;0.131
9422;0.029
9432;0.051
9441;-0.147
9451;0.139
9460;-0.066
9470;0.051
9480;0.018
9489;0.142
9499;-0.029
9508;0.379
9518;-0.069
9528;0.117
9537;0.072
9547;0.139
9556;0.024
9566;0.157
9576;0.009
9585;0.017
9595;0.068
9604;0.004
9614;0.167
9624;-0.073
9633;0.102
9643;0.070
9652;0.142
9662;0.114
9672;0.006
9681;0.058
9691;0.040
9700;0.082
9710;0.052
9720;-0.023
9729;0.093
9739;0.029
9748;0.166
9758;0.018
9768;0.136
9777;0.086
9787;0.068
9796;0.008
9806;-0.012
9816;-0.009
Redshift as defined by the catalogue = 0.28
